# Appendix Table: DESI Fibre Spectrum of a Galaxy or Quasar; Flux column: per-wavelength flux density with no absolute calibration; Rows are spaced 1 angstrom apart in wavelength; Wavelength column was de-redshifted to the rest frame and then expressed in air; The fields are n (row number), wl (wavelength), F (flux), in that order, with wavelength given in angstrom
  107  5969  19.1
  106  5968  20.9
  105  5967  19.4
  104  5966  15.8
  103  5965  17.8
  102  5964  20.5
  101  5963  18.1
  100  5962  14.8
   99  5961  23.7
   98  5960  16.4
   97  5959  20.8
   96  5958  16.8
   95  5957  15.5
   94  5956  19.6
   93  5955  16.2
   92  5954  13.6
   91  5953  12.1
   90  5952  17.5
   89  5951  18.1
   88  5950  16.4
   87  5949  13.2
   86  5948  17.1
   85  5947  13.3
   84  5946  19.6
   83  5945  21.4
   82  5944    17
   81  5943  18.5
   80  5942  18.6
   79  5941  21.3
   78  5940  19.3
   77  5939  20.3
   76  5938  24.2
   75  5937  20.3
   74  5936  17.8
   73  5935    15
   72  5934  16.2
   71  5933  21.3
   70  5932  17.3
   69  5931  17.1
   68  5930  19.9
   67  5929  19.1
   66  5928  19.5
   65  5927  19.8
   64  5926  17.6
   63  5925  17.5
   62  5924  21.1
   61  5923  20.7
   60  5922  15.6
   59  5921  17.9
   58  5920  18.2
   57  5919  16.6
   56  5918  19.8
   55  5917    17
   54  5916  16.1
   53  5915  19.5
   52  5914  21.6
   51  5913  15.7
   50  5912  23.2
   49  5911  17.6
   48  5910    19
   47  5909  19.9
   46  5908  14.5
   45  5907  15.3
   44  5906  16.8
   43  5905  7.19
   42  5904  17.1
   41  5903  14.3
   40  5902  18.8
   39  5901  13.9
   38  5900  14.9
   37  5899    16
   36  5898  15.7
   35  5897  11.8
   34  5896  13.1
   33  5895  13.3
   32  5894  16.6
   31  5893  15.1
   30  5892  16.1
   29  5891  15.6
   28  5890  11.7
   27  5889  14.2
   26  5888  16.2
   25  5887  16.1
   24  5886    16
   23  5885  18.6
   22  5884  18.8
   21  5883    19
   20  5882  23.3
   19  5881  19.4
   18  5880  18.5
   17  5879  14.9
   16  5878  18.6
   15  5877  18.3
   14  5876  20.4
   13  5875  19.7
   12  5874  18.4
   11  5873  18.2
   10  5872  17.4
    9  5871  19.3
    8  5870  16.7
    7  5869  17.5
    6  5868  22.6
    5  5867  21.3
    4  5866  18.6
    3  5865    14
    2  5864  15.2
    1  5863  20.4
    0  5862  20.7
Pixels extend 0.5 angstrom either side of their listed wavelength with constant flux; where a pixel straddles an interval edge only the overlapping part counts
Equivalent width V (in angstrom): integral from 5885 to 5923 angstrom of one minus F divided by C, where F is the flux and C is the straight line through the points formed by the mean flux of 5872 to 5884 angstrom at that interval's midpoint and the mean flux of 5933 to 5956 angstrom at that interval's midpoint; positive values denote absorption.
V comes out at 4.5 angstrom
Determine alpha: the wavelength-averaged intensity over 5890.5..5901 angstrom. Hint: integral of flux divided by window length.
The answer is 14.8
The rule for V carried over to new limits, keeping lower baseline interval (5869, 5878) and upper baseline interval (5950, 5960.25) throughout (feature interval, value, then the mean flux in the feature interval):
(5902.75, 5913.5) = 0.8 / 16.5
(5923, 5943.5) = -2.4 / 19.1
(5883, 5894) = 1.3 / 16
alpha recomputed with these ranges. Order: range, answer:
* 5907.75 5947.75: 18.7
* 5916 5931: 18.5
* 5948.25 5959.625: 16.4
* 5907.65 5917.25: 18.5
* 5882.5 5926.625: 16.6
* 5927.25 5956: 17.9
